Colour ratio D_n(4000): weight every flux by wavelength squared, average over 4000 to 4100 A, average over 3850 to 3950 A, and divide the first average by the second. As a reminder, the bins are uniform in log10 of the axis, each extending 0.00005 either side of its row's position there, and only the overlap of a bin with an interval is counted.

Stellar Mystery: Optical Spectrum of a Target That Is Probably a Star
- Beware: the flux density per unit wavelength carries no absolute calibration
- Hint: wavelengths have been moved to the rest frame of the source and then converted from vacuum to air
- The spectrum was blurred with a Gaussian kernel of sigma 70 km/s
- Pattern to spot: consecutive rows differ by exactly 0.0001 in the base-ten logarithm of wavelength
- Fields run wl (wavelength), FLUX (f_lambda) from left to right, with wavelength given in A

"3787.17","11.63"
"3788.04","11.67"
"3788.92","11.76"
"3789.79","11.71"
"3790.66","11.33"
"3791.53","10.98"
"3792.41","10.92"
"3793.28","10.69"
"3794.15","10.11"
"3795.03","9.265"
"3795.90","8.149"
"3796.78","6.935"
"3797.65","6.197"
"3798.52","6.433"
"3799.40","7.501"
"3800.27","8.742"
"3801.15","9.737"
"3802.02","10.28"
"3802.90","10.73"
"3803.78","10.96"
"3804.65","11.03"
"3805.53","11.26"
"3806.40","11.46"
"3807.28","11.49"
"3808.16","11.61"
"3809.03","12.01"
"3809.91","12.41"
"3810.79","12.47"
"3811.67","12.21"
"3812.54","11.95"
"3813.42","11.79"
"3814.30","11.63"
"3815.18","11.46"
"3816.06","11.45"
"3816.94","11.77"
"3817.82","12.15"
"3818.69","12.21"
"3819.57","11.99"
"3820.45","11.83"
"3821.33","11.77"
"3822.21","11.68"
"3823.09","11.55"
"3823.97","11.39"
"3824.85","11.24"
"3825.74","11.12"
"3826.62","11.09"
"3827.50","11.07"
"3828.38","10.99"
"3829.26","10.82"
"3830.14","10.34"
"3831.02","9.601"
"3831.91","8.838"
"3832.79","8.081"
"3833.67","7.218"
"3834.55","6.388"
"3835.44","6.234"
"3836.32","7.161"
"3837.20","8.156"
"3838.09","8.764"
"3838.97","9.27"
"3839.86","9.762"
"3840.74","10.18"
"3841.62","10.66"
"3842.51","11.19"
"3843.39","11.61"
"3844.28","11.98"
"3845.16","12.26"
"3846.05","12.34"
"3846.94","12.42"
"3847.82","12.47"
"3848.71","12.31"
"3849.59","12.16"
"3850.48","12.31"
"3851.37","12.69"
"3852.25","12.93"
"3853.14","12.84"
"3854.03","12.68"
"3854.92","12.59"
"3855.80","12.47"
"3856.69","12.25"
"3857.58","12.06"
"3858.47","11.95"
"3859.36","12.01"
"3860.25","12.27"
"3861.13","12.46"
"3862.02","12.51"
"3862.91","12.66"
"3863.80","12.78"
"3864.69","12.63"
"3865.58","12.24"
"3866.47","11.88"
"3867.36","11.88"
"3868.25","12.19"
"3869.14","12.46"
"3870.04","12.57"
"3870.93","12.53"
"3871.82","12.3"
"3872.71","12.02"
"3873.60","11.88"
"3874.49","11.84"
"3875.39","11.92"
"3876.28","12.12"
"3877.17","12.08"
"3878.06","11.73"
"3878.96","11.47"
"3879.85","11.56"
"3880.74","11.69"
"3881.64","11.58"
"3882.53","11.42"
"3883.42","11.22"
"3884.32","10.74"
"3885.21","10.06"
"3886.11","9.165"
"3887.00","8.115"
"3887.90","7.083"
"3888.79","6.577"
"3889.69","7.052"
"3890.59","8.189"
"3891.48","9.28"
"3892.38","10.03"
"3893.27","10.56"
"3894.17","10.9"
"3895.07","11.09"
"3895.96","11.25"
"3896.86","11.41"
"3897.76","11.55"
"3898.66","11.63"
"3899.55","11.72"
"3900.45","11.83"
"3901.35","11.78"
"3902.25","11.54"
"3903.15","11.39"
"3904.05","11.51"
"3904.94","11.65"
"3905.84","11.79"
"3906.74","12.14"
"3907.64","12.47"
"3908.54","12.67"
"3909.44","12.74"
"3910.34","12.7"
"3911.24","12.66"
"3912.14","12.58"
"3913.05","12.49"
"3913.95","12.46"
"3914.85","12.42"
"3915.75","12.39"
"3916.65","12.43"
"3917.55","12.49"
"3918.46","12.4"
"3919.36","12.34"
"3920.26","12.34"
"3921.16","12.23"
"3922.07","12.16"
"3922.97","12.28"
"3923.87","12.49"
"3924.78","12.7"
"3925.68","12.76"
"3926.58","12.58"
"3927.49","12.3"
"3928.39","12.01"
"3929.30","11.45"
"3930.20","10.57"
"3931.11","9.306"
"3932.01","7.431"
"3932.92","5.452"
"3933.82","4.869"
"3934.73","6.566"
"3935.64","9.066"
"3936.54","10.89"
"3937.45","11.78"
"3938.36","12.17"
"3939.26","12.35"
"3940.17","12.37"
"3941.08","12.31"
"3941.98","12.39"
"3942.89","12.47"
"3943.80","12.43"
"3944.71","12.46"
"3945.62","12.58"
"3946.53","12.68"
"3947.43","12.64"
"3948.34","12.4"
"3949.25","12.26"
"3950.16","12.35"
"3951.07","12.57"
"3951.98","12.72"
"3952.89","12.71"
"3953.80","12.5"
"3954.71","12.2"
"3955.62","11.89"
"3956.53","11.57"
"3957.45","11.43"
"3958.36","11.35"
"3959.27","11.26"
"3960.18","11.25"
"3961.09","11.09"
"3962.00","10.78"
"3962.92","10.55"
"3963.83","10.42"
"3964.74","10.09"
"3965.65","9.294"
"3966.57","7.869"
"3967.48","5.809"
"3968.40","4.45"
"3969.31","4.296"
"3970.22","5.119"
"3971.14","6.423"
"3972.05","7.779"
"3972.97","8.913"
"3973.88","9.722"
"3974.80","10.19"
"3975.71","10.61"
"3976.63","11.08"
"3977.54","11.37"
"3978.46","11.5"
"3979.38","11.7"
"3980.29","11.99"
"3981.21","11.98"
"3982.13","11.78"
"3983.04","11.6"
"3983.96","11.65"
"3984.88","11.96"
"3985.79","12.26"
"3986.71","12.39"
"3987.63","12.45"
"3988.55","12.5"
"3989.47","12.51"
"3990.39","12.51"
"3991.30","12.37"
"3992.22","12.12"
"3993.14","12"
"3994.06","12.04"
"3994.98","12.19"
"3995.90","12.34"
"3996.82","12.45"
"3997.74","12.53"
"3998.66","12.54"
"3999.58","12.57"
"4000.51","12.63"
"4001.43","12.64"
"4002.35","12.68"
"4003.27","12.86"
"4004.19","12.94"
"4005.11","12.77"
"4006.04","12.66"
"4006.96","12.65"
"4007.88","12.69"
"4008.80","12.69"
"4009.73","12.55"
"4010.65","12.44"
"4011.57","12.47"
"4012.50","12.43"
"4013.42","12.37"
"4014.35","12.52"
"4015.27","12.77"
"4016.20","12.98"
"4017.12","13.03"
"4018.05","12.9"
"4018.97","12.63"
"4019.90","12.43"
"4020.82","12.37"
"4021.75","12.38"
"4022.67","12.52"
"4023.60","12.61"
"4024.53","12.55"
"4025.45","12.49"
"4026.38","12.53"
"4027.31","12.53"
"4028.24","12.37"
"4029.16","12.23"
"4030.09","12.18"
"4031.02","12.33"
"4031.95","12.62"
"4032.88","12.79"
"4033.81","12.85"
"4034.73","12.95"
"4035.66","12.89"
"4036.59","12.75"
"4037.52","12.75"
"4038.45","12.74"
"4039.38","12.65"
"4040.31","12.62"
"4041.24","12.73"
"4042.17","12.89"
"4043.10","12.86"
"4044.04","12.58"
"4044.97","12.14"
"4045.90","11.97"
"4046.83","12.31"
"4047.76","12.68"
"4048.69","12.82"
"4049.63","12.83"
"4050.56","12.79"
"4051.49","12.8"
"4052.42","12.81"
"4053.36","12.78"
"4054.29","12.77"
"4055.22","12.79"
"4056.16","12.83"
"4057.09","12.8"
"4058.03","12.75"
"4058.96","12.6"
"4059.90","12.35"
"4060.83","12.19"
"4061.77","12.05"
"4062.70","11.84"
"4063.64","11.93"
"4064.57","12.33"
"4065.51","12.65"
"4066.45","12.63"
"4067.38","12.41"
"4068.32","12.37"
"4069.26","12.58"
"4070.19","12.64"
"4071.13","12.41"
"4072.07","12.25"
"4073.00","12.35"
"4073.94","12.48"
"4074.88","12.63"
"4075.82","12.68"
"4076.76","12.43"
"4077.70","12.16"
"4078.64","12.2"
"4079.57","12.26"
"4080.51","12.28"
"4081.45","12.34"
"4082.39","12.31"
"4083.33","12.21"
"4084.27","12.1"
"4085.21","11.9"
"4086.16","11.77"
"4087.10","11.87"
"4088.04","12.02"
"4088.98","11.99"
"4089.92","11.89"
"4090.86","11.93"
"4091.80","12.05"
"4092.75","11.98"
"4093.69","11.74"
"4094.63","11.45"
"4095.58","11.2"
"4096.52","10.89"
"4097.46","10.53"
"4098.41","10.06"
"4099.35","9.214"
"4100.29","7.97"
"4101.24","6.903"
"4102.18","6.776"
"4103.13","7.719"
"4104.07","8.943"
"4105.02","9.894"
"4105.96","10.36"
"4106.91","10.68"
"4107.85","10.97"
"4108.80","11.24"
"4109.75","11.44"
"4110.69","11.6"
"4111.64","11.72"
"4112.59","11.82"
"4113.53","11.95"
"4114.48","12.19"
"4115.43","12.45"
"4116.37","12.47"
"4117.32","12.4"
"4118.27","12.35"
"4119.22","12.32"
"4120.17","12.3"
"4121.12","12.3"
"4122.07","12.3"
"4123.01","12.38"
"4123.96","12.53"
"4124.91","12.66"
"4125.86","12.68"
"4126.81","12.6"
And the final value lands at 1.16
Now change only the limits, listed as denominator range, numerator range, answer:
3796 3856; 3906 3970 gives 1.11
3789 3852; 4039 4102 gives 1.29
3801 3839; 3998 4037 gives 1.31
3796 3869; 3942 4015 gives 1.12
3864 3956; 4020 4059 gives 1.18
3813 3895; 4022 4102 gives 1.22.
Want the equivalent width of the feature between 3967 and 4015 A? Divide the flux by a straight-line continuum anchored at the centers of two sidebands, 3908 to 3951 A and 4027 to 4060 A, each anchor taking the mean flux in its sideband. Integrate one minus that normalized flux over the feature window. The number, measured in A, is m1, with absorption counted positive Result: 3.38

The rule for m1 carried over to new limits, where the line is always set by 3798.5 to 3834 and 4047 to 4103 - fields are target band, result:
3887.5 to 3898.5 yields 1.54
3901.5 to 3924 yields -1.94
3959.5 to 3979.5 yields 4.20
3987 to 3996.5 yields -0.60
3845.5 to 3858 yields -1.59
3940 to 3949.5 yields -0.88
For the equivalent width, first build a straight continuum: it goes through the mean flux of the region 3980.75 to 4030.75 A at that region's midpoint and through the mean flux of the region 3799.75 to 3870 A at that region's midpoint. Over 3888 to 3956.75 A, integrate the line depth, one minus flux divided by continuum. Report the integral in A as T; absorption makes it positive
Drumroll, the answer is 2.5 A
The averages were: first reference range 11.3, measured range 11.4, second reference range 12.4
